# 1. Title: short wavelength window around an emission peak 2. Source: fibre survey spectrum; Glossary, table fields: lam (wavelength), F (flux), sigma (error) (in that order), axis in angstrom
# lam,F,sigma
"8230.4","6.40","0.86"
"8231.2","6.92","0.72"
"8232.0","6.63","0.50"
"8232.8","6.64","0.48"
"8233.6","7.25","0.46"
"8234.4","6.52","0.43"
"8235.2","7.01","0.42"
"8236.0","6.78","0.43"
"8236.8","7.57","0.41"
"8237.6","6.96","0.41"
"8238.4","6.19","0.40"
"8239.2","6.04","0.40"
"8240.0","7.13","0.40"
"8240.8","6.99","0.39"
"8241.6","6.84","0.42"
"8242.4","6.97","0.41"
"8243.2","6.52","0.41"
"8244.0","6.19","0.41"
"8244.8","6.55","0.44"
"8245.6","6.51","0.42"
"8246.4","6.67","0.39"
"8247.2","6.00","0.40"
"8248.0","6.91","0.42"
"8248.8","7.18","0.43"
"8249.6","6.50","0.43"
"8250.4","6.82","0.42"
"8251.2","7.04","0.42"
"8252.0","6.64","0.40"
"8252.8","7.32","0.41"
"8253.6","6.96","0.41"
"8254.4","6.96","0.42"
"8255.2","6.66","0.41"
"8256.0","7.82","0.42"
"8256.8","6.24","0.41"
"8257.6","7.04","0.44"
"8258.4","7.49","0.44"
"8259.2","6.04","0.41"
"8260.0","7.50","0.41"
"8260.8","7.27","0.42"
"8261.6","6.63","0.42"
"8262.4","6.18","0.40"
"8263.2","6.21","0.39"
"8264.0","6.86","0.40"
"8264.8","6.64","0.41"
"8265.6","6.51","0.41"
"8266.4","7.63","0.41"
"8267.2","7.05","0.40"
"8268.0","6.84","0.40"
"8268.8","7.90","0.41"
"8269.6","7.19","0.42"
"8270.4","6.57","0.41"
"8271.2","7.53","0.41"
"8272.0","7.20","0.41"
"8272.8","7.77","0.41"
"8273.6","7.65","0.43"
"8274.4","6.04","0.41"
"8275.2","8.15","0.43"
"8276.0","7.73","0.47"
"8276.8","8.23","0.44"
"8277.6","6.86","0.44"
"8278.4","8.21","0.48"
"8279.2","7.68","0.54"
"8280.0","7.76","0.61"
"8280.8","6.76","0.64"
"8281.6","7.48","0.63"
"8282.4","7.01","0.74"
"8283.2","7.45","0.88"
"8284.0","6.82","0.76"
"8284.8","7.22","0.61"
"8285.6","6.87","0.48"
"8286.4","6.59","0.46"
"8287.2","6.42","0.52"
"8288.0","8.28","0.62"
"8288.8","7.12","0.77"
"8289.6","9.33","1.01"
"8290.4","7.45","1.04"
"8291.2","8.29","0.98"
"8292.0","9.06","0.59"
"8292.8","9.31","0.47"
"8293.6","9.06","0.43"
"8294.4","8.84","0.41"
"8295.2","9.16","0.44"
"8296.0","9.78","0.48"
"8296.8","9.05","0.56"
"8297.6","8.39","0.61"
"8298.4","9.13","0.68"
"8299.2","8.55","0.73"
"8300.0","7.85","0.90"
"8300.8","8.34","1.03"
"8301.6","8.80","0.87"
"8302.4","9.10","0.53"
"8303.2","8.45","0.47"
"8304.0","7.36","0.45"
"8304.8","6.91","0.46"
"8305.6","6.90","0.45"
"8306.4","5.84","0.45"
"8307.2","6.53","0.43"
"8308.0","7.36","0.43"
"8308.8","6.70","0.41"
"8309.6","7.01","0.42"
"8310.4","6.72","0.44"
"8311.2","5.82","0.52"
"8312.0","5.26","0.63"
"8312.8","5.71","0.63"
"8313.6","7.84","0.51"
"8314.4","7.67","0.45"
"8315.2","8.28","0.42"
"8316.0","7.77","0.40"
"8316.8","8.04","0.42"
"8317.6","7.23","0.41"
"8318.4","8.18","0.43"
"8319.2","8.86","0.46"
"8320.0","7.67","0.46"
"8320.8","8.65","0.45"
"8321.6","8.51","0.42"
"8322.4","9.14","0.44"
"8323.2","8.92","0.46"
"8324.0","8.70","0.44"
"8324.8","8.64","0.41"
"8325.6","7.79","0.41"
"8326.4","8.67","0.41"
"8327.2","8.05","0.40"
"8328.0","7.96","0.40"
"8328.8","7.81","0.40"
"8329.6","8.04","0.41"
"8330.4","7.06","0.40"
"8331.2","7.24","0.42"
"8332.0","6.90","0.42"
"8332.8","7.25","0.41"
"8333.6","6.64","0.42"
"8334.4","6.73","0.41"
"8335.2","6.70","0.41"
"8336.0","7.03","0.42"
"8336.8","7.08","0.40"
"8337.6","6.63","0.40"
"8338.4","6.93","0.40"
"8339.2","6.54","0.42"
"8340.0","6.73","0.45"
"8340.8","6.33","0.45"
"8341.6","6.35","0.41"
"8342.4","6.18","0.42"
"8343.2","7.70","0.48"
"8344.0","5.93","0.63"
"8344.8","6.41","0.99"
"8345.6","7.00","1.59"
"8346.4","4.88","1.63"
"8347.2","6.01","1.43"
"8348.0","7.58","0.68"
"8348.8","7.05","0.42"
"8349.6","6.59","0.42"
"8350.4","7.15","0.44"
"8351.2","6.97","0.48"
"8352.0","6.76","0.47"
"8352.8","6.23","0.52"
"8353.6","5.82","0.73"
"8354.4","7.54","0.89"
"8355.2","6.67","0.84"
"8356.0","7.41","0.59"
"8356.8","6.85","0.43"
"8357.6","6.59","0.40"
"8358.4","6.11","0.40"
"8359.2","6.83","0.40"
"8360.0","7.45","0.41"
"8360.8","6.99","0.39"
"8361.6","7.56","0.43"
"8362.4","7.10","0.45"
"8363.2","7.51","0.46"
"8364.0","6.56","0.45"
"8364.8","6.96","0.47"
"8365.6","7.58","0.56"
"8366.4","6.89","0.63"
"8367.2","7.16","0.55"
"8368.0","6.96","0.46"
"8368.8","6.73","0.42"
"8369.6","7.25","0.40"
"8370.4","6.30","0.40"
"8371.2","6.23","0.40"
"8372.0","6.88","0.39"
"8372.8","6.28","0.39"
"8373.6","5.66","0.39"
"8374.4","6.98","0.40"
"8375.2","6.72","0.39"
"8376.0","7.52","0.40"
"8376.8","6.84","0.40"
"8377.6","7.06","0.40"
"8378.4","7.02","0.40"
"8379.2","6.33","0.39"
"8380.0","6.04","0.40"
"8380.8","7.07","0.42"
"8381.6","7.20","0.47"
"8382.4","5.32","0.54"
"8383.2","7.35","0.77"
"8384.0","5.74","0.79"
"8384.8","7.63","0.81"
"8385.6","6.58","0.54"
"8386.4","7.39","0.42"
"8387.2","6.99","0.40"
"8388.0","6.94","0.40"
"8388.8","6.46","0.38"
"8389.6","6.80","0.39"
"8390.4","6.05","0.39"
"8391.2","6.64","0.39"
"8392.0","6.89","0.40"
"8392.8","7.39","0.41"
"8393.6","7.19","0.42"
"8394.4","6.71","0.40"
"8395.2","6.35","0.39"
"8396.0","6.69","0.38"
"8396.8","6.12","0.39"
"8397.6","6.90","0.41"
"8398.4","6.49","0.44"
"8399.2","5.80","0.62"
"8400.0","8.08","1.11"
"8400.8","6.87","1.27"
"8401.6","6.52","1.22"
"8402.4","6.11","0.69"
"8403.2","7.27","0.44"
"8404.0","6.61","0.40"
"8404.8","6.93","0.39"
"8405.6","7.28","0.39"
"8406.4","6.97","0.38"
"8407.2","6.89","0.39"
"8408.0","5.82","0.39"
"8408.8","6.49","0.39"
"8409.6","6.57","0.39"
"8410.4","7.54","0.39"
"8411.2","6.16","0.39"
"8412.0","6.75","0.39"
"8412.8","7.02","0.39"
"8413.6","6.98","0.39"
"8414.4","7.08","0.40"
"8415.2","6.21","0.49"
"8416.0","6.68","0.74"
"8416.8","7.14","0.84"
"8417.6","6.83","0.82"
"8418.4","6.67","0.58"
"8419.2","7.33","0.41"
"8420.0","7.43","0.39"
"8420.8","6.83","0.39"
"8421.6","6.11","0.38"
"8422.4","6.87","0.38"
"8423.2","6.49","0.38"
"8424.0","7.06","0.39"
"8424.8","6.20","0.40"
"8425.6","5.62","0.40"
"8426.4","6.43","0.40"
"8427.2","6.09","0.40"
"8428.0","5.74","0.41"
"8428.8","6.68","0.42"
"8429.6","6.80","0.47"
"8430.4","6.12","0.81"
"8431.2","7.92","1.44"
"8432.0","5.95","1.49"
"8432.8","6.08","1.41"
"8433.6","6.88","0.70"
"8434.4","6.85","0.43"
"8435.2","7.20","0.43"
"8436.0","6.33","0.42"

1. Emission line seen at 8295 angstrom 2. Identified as H-alpha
